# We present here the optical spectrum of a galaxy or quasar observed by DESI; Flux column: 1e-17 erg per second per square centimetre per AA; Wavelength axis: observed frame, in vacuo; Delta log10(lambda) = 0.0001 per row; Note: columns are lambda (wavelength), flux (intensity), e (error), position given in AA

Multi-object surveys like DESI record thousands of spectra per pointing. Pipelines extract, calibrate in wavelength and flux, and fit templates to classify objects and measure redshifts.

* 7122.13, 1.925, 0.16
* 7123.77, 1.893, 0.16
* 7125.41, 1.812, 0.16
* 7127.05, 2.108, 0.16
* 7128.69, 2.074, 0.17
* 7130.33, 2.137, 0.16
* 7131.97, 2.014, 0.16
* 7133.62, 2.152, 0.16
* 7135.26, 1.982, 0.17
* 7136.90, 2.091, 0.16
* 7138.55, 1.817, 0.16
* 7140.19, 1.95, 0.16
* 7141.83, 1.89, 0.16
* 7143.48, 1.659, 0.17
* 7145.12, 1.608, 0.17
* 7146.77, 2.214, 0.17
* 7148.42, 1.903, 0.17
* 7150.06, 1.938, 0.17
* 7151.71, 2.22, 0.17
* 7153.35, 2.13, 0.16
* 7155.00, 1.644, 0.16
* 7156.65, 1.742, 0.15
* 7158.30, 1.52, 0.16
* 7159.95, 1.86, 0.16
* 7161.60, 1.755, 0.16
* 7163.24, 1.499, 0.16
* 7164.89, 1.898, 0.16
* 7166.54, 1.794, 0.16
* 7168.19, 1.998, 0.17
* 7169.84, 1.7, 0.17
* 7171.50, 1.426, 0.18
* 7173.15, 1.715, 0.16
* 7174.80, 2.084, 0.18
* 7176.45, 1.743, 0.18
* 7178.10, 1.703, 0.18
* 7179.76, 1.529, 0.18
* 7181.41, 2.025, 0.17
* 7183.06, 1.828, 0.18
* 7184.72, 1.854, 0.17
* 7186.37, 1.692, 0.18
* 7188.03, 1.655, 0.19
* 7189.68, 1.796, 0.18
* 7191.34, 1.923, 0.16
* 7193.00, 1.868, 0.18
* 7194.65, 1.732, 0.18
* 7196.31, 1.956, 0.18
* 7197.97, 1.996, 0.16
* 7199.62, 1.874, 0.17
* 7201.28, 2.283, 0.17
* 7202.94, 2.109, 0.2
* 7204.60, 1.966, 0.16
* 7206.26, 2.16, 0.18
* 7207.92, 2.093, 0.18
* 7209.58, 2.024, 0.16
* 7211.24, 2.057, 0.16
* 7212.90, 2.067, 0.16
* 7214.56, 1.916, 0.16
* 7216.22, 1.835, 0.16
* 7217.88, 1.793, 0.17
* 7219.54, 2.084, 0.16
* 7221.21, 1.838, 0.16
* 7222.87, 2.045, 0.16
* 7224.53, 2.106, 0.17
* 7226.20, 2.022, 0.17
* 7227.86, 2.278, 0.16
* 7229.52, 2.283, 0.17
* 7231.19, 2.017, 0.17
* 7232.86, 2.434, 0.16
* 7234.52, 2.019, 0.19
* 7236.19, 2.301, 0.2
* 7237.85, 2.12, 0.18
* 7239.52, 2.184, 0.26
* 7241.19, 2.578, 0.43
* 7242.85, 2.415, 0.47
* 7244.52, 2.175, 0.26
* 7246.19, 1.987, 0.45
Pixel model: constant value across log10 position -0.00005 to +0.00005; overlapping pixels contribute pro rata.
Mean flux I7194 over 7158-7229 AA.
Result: 1.89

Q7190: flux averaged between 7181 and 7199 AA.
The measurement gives 1.84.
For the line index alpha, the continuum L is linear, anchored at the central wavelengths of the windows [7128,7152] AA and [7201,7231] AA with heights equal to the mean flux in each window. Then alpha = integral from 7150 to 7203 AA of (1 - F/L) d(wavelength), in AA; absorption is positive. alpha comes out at 4.8 AA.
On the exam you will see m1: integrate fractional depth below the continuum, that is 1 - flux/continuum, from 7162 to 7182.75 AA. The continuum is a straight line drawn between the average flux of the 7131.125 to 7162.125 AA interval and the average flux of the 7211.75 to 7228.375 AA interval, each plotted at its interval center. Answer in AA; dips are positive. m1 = 1.85 AA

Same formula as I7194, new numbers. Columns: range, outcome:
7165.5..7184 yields 1.78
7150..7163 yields 1.83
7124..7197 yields 1.86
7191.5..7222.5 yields 1.98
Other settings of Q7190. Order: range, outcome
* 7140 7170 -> 1.84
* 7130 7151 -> 1.95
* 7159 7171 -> 1.77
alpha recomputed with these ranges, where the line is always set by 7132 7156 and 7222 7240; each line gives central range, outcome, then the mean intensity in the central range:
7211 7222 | 1.0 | 1.94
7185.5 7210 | 1.7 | 1.94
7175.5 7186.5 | 1.4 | 1.78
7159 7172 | 1.6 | 1.75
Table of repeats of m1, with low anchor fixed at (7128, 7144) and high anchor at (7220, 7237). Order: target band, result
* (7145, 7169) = 1.9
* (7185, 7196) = 1.5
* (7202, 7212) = 0.1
